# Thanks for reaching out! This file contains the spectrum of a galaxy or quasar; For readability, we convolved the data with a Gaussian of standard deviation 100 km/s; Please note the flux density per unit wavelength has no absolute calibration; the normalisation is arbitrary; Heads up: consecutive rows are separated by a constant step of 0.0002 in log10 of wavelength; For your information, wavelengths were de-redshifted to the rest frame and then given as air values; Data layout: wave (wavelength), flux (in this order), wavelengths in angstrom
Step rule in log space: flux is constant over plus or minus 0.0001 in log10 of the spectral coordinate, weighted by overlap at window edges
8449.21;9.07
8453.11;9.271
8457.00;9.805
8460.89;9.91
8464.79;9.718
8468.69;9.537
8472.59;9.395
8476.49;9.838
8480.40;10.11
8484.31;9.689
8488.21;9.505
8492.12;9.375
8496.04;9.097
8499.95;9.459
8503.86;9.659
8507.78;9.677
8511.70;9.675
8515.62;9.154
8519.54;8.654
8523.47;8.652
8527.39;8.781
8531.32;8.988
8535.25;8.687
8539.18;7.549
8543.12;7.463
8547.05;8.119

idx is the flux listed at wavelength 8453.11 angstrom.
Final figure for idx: 9.271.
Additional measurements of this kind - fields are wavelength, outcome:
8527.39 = 8.781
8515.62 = 9.154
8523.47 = 8.652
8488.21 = 9.505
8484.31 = 9.689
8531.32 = 8.988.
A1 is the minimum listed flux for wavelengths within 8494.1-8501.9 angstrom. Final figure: 9.097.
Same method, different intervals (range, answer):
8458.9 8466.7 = 9.718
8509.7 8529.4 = 8.652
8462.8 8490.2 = 9.395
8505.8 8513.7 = 9.675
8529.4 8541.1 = 7.549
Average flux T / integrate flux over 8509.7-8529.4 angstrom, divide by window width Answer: 8.98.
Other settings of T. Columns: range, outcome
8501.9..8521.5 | 9.37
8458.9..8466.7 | 9.82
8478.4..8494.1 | 9.66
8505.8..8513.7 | 9.67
